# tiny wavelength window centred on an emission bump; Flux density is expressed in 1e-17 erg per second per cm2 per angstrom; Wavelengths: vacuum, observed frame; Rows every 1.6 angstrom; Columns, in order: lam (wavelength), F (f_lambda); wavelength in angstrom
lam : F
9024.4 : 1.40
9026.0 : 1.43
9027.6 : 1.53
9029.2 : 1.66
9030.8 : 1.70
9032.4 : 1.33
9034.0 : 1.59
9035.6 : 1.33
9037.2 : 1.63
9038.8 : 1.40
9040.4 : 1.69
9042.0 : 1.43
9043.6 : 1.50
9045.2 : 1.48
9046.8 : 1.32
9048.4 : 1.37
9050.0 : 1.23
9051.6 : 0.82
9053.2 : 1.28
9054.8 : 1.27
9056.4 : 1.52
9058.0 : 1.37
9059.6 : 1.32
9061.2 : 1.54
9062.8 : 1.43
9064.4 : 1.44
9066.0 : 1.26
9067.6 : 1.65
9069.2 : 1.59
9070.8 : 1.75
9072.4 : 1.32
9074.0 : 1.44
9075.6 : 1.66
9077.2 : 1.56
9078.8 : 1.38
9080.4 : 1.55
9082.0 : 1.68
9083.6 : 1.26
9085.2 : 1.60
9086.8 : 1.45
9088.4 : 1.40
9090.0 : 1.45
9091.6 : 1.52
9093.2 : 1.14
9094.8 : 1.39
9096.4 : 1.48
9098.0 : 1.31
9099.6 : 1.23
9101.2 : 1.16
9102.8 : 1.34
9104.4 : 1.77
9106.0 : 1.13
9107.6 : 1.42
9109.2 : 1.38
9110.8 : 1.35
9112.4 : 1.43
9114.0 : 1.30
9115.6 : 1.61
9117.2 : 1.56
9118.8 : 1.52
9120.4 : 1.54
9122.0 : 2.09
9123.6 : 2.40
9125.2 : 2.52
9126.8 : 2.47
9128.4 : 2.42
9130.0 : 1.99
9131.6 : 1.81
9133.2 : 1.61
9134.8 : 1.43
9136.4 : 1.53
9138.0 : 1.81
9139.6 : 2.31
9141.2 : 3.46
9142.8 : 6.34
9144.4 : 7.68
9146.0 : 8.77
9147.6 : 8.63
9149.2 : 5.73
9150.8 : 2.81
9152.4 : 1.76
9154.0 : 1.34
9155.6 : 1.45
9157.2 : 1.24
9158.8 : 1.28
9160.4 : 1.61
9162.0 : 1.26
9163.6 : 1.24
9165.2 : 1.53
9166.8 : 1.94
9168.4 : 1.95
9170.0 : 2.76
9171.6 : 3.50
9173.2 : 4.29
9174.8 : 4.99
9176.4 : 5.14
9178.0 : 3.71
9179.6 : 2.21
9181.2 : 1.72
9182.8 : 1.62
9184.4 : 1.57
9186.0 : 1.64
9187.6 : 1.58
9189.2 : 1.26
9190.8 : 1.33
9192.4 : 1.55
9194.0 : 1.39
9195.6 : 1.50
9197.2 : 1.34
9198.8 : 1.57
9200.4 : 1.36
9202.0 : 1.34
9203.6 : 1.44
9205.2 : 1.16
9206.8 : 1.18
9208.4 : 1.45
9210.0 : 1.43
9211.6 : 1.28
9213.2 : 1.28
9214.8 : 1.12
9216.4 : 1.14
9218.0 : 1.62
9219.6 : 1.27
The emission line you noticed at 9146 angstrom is H-alpha 6563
